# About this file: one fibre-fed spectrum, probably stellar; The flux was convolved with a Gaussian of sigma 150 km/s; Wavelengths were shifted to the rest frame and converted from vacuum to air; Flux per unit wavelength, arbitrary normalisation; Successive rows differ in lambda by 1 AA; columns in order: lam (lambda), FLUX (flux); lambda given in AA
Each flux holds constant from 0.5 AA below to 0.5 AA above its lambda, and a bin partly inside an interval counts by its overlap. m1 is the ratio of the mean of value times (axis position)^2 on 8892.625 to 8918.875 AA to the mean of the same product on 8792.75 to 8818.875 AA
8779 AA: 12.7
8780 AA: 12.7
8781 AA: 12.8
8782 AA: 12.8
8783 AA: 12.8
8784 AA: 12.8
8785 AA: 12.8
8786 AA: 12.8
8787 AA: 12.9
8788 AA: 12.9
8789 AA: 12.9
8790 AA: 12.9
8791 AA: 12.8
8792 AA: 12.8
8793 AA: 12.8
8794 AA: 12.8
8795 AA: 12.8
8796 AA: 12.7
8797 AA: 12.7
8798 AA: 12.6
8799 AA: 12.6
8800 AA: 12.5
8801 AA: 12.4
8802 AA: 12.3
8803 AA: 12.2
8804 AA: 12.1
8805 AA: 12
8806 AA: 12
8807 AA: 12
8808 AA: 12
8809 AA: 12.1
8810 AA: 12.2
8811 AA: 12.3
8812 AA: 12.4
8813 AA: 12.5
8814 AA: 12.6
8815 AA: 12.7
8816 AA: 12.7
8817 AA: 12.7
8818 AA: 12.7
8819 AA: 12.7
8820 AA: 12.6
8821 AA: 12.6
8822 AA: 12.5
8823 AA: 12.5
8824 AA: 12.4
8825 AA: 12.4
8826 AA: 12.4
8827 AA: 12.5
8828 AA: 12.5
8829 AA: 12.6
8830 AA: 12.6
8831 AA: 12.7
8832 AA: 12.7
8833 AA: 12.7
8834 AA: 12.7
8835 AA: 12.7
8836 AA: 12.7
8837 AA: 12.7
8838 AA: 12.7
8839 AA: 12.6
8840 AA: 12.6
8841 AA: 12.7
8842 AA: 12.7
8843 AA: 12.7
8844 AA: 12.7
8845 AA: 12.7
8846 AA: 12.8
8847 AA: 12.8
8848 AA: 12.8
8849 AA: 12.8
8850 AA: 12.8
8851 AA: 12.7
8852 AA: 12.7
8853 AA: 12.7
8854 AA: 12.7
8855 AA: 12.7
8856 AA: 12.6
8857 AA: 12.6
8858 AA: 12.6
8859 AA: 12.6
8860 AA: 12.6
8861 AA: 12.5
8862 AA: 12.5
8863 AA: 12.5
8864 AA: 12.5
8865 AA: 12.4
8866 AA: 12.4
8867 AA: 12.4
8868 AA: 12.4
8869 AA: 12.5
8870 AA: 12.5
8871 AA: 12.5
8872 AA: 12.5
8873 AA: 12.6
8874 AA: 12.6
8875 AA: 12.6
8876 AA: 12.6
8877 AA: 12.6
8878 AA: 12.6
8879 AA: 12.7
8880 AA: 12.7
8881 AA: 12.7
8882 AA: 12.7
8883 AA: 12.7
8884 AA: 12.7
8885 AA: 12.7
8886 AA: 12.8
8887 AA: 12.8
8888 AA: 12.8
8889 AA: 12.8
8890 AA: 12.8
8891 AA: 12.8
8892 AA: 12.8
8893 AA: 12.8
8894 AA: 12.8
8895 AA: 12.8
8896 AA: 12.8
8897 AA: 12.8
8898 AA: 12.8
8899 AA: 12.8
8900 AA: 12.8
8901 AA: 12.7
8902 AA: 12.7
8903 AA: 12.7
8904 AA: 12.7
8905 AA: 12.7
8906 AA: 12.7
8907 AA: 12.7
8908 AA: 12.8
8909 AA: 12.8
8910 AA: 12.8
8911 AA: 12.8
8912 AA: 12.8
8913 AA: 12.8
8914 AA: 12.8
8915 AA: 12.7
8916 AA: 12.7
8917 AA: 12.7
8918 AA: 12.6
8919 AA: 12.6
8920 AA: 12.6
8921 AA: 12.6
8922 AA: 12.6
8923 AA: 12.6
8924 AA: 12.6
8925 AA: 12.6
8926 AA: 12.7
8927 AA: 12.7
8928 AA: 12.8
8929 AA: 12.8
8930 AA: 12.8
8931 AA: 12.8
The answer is 1.05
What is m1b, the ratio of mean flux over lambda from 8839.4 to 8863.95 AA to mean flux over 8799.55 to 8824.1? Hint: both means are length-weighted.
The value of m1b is 1.0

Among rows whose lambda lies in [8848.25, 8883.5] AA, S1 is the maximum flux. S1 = 12.8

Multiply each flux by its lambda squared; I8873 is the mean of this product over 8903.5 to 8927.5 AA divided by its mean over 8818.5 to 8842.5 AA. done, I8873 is 1.0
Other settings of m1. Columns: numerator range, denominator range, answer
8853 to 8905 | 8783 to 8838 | 1.02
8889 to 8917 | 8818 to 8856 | 1.02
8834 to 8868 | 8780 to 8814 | 1.02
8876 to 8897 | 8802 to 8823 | 1.05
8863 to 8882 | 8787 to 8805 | 1.01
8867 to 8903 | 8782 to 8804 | 1.02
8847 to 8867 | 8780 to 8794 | 1.00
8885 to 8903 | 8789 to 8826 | 1.04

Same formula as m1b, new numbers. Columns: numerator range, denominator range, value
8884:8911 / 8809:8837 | 1.02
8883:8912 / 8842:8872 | 1.01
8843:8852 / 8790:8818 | 1.02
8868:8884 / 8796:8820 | 1.02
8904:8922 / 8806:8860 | 1.01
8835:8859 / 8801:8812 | 1.05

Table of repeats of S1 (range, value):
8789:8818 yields 12.9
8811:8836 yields 12.7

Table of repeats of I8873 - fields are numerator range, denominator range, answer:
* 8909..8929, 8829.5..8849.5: 1.02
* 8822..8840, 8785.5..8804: 1.00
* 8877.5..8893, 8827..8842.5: 1.02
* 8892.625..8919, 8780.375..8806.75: 1.04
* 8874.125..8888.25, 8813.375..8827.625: 1.02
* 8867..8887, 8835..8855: 1.00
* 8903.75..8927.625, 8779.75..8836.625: 1.03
